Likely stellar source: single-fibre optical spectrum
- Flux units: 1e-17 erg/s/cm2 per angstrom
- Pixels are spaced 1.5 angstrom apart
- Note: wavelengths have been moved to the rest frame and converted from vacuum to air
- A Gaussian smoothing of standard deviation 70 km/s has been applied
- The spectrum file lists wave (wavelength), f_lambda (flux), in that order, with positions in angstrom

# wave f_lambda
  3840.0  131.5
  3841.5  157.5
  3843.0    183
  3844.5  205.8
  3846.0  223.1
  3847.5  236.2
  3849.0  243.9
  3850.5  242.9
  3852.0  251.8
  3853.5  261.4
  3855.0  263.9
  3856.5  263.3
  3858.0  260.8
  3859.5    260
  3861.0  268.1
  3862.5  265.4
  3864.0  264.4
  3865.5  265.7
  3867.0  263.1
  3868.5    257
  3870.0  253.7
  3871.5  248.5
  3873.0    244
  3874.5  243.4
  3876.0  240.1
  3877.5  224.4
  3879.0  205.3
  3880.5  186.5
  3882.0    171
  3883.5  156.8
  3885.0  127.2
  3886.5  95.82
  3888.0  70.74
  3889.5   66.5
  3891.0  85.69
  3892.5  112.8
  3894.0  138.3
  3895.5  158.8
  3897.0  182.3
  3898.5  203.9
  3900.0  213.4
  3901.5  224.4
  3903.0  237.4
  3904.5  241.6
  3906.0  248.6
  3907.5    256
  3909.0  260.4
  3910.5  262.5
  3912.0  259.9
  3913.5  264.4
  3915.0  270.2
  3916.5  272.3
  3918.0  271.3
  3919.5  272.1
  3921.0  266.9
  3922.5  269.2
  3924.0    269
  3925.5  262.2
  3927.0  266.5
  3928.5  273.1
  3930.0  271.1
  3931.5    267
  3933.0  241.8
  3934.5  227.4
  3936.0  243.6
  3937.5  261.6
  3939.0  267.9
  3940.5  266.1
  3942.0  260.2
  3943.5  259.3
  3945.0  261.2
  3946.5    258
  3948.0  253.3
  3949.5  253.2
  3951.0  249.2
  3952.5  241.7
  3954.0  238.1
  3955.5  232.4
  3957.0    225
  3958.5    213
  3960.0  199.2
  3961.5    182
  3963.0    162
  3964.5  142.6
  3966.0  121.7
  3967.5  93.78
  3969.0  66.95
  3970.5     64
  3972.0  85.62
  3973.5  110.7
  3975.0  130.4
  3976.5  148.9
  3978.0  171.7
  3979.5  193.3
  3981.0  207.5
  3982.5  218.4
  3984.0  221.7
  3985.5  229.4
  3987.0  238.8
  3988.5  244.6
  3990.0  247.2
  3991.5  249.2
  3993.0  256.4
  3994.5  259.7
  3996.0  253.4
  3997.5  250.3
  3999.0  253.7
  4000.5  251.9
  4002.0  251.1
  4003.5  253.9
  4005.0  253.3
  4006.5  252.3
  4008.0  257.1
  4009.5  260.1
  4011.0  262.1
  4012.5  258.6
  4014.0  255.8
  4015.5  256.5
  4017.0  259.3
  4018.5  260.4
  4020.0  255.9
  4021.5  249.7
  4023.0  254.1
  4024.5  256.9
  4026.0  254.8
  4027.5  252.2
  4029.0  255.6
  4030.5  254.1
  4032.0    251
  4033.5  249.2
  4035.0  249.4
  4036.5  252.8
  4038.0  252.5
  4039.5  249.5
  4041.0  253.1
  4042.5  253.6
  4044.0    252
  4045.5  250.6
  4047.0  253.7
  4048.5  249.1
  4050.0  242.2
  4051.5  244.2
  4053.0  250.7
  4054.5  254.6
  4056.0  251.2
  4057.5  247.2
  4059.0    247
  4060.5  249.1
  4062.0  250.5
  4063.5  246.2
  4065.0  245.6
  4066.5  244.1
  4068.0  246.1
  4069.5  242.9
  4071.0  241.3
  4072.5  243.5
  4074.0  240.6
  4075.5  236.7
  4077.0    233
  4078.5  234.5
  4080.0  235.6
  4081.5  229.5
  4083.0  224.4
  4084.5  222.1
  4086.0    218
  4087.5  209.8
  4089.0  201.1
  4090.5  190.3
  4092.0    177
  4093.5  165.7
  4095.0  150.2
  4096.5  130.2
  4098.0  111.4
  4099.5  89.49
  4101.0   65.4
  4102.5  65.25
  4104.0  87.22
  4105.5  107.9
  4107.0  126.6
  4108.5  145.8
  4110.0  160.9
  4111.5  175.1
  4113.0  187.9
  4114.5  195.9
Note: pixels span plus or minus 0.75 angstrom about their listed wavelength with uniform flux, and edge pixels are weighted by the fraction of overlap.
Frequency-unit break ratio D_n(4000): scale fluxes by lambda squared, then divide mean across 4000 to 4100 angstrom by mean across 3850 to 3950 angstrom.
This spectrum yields 1.1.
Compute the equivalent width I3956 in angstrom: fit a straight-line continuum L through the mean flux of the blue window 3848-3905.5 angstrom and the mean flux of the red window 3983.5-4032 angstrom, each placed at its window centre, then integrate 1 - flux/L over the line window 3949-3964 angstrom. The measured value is 1.1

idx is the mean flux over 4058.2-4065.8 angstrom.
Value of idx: 248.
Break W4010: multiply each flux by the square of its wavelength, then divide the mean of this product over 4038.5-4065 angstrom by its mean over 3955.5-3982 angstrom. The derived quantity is 1.7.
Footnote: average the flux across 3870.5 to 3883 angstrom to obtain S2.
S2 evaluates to 220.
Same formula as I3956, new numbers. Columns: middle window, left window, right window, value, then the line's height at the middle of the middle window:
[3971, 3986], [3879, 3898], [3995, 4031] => 3.6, 221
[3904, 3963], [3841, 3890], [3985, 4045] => -4.5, 234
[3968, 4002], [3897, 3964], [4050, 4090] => 6.3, 243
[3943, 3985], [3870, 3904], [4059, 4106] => -0.4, 184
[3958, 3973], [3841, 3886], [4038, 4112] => 6.0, 220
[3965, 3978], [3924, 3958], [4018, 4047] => 7.5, 253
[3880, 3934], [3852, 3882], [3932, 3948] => 8.1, 252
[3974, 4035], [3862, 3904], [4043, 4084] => -3.5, 227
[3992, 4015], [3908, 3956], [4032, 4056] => -0.1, 254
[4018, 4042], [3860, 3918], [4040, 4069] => -1.0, 243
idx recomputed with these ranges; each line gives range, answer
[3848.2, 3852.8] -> 246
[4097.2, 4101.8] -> 89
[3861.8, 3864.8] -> 265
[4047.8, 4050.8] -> 246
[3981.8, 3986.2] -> 223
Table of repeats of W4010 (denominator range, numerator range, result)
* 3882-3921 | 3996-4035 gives 1.35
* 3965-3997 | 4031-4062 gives 1.42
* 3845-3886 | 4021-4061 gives 1.17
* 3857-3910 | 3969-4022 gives 1.14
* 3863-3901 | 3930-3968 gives 1.25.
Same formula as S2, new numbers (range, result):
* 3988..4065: 252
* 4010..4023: 257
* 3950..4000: 195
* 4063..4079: 241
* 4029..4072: 249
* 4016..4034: 255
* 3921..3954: 258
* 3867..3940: 222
